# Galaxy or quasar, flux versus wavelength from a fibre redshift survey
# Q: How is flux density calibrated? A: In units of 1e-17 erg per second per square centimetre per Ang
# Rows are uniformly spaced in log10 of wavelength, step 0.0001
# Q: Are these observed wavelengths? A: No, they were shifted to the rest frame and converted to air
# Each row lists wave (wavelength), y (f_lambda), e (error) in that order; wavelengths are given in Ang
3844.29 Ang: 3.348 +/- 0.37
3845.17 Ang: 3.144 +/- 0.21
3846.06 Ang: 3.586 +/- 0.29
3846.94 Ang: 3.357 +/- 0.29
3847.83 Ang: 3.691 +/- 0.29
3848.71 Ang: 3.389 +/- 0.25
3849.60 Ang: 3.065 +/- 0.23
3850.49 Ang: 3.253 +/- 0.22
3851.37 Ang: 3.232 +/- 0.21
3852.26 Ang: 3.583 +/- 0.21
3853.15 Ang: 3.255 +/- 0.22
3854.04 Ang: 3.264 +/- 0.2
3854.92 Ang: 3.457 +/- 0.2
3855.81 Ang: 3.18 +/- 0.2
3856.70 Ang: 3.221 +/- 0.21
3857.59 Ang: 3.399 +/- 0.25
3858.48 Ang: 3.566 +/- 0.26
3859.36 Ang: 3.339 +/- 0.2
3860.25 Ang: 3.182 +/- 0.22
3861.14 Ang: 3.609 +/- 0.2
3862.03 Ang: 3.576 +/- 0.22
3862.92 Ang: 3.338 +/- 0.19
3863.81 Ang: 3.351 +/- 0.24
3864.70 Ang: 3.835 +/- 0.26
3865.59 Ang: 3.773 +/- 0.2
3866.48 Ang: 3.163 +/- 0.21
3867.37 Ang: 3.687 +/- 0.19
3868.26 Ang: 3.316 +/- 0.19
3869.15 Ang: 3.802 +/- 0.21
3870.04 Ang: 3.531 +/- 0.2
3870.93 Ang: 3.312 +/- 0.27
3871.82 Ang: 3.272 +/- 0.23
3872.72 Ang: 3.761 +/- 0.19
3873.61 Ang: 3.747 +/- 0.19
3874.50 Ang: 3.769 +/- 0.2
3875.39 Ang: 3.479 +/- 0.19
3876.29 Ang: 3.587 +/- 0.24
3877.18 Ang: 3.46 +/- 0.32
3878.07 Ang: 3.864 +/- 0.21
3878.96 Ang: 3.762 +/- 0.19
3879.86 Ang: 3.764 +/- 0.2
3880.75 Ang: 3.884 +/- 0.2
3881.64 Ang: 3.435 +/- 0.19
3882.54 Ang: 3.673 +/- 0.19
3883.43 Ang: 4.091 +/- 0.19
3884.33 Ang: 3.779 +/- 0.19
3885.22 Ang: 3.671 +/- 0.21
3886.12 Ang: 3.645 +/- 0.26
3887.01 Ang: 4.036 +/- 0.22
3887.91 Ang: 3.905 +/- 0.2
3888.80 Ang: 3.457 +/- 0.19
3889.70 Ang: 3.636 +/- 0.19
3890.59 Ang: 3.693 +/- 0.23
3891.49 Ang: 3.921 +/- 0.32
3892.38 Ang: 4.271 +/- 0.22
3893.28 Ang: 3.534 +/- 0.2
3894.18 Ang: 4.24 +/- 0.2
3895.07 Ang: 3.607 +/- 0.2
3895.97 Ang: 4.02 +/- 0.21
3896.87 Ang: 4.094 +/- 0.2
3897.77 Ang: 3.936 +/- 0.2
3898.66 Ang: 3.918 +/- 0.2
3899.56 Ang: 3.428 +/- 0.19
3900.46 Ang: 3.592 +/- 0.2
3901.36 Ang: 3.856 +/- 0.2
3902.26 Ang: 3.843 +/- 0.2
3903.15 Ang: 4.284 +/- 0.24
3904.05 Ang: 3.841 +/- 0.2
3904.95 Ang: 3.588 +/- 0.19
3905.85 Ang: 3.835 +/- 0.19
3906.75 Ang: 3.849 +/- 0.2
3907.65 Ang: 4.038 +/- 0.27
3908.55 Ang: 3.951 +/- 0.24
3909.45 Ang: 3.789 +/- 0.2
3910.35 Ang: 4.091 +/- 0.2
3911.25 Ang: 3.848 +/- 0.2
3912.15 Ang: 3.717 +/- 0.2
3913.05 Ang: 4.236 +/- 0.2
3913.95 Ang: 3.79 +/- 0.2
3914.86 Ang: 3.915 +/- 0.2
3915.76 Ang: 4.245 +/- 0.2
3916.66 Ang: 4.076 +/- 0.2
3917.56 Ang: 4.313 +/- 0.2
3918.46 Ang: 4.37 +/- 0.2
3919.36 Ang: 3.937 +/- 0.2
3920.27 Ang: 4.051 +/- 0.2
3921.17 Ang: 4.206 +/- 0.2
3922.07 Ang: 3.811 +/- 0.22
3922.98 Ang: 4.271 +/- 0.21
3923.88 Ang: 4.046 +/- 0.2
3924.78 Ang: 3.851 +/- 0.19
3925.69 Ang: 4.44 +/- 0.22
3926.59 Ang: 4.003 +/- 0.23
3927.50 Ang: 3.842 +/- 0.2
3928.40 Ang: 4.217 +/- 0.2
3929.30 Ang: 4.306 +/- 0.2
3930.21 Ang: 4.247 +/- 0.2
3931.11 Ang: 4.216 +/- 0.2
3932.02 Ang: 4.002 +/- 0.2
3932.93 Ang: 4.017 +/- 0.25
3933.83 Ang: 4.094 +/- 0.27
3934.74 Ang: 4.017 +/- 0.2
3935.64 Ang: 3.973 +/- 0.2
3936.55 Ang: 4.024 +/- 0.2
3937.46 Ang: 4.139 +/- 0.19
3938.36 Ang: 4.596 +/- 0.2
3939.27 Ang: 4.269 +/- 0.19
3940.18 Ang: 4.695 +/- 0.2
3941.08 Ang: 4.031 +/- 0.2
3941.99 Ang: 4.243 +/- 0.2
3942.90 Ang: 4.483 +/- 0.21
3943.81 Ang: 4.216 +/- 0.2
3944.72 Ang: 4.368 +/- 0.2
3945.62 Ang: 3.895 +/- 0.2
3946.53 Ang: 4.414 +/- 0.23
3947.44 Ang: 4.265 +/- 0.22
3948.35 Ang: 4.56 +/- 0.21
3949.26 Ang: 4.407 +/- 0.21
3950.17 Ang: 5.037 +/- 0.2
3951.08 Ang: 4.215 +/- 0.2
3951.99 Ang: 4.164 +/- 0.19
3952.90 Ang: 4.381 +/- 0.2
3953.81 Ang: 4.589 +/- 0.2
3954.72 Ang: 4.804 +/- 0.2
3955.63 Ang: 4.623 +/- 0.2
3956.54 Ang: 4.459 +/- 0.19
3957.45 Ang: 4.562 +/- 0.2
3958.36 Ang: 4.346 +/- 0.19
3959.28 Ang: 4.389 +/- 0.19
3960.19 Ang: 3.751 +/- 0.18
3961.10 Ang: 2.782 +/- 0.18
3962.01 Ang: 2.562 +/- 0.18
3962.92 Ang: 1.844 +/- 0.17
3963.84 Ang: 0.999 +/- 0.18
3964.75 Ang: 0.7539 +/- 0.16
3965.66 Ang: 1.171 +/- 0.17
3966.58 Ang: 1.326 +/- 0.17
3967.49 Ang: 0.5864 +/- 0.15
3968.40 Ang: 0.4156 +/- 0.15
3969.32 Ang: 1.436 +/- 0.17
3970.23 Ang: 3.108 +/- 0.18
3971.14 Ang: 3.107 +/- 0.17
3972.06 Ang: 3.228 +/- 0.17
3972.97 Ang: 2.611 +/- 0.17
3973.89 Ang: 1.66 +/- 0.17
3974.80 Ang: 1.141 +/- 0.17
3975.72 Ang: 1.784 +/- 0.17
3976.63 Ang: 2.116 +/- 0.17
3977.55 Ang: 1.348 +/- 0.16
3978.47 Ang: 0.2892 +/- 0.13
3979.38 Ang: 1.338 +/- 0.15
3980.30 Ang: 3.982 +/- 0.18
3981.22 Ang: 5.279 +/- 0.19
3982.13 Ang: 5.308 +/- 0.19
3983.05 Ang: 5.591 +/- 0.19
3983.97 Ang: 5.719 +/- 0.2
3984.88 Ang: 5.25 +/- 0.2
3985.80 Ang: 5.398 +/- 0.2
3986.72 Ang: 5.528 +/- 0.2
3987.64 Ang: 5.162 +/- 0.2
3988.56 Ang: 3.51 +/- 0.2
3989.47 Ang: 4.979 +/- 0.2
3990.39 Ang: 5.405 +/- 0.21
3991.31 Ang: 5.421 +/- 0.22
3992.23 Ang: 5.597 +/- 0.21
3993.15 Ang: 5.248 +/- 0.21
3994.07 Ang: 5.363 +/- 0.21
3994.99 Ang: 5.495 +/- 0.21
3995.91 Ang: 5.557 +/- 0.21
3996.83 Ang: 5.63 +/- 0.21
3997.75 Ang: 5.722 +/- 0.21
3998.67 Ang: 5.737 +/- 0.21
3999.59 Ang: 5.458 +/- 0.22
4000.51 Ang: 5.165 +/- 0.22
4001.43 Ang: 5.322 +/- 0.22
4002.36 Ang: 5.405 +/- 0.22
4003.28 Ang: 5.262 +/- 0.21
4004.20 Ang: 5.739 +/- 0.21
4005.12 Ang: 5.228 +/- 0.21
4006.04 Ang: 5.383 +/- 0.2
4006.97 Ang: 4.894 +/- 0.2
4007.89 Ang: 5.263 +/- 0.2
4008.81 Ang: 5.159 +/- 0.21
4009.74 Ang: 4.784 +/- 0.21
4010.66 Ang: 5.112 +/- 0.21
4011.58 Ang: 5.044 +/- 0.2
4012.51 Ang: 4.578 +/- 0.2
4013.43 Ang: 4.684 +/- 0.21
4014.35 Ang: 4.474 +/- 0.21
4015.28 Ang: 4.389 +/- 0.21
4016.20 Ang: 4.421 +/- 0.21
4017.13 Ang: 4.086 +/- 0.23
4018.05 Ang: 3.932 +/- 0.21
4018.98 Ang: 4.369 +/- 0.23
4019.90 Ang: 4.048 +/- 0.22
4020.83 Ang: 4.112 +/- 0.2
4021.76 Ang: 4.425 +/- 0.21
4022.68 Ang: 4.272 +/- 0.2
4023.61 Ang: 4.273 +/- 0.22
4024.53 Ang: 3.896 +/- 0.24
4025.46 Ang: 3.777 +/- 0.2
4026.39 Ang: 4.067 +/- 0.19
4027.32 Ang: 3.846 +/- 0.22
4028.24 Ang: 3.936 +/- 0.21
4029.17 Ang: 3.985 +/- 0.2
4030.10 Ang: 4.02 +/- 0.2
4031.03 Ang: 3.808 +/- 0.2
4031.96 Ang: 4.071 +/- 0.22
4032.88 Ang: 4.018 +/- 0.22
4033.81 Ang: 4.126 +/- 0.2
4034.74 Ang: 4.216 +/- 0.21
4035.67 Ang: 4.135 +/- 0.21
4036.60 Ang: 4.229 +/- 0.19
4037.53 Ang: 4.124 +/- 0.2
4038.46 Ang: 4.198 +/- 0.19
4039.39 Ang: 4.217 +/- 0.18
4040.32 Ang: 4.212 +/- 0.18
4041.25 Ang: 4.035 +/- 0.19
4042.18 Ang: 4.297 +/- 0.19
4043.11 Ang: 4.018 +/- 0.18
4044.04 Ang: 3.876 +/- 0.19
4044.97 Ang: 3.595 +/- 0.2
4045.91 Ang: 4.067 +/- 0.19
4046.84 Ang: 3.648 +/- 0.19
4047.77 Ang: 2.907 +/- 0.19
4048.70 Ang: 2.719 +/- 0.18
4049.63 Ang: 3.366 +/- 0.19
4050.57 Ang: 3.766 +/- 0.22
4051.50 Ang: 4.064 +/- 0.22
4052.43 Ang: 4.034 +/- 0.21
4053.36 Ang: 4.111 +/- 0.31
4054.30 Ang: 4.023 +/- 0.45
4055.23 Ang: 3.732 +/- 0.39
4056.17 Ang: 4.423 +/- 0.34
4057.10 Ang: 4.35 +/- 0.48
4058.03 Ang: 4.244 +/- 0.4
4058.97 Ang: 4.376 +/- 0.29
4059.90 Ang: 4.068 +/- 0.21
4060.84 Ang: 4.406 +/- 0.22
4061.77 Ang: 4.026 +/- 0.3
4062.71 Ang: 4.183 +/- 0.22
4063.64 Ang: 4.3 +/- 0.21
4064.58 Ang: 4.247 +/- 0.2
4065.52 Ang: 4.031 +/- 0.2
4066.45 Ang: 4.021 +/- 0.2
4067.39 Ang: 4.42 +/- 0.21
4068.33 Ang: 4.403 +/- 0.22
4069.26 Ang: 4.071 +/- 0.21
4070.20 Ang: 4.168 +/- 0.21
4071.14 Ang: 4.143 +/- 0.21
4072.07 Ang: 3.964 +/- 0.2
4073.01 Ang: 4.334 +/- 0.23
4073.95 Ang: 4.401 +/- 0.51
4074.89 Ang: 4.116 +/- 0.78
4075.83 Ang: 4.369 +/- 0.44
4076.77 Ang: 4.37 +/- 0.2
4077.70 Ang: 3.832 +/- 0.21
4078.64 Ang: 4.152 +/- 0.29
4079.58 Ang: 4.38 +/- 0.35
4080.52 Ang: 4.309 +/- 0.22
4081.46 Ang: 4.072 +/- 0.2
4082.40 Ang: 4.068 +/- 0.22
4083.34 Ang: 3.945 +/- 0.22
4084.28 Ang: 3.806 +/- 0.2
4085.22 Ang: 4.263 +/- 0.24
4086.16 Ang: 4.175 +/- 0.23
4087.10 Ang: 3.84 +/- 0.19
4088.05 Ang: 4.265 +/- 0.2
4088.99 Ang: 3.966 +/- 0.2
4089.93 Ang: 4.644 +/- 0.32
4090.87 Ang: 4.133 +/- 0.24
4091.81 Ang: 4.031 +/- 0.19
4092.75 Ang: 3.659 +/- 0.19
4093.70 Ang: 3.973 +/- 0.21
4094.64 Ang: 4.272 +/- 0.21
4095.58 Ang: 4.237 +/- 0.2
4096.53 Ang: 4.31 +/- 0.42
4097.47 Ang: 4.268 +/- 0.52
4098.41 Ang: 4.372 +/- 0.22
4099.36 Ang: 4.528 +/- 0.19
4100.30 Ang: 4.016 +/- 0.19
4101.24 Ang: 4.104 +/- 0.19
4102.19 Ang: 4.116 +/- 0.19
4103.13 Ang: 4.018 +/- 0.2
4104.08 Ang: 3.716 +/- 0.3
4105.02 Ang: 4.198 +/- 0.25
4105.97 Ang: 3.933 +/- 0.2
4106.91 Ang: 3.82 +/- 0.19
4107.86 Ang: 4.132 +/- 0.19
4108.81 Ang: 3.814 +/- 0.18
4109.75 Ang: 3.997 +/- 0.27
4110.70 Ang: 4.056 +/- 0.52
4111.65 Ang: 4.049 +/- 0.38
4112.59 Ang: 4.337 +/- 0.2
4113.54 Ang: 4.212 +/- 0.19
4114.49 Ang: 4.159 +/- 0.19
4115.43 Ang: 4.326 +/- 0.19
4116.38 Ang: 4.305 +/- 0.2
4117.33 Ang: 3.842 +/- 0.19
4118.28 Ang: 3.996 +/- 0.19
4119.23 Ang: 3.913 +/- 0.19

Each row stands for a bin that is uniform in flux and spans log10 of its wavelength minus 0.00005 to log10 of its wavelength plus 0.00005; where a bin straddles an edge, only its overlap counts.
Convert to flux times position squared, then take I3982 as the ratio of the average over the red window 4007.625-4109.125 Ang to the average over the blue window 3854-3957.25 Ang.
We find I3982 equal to 1.14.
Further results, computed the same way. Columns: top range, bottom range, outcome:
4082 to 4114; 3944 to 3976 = 1.39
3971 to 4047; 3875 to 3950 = 1.14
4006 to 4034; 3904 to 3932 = 1.13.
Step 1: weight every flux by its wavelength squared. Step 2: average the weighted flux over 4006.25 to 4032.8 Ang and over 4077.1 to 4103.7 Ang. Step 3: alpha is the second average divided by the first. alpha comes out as 0.98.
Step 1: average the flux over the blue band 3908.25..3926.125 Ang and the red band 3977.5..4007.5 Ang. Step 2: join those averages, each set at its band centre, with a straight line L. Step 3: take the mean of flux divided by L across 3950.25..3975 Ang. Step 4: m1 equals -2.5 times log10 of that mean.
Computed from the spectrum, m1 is 0.49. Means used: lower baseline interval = 4.05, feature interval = 2.9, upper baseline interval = 4.95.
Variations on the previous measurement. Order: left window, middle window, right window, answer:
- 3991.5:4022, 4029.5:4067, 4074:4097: 0.136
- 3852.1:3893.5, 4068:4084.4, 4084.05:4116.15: -0.029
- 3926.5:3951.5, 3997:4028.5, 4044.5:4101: -0.139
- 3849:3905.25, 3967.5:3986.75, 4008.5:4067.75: 0.292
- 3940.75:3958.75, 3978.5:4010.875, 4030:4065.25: -0.204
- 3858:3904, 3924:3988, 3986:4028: 0.202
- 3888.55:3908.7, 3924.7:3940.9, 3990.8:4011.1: 0.047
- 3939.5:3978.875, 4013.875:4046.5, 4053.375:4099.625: -0.092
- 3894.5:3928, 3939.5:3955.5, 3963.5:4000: -0.162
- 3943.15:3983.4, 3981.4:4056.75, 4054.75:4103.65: -0.250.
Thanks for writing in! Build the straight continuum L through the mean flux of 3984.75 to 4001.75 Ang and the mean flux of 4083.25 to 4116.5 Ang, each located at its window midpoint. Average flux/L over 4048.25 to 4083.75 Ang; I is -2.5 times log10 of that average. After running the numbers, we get 0.10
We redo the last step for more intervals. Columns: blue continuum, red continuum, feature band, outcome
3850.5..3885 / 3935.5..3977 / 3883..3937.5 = -0.15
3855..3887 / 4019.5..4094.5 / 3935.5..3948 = -0.14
